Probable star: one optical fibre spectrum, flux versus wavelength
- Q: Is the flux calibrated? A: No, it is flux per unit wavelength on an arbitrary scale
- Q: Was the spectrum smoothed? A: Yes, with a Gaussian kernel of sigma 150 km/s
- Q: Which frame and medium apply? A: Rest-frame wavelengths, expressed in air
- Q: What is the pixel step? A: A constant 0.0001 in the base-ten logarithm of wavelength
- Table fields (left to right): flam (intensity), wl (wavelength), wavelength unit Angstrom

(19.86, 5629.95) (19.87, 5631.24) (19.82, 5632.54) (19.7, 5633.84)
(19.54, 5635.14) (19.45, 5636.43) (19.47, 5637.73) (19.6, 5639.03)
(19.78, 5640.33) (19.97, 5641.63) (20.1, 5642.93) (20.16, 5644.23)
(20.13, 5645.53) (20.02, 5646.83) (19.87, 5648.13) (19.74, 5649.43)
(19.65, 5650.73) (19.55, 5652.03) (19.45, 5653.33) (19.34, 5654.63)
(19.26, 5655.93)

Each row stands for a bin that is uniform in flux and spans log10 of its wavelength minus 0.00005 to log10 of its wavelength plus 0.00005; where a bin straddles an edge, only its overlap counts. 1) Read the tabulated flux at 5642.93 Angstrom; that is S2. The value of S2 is 20.1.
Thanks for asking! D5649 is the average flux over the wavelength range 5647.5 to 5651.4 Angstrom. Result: 19.8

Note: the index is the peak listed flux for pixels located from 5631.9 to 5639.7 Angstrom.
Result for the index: 19.82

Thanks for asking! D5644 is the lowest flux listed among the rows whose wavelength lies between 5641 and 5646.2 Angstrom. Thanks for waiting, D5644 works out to 19.97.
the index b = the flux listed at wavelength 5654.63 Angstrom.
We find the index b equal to 19.34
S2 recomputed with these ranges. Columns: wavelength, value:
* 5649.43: 19.74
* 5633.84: 19.7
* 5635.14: 19.54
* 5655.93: 19.26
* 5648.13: 19.87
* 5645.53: 20.13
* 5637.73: 19.47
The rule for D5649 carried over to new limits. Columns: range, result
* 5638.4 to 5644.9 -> 19.9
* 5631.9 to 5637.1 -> 19.6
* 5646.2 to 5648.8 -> 20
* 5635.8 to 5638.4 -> 19.4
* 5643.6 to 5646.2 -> 20.1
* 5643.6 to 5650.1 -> 20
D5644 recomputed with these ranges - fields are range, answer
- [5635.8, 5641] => 19.45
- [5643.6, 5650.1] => 19.74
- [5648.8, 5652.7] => 19.55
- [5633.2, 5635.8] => 19.54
